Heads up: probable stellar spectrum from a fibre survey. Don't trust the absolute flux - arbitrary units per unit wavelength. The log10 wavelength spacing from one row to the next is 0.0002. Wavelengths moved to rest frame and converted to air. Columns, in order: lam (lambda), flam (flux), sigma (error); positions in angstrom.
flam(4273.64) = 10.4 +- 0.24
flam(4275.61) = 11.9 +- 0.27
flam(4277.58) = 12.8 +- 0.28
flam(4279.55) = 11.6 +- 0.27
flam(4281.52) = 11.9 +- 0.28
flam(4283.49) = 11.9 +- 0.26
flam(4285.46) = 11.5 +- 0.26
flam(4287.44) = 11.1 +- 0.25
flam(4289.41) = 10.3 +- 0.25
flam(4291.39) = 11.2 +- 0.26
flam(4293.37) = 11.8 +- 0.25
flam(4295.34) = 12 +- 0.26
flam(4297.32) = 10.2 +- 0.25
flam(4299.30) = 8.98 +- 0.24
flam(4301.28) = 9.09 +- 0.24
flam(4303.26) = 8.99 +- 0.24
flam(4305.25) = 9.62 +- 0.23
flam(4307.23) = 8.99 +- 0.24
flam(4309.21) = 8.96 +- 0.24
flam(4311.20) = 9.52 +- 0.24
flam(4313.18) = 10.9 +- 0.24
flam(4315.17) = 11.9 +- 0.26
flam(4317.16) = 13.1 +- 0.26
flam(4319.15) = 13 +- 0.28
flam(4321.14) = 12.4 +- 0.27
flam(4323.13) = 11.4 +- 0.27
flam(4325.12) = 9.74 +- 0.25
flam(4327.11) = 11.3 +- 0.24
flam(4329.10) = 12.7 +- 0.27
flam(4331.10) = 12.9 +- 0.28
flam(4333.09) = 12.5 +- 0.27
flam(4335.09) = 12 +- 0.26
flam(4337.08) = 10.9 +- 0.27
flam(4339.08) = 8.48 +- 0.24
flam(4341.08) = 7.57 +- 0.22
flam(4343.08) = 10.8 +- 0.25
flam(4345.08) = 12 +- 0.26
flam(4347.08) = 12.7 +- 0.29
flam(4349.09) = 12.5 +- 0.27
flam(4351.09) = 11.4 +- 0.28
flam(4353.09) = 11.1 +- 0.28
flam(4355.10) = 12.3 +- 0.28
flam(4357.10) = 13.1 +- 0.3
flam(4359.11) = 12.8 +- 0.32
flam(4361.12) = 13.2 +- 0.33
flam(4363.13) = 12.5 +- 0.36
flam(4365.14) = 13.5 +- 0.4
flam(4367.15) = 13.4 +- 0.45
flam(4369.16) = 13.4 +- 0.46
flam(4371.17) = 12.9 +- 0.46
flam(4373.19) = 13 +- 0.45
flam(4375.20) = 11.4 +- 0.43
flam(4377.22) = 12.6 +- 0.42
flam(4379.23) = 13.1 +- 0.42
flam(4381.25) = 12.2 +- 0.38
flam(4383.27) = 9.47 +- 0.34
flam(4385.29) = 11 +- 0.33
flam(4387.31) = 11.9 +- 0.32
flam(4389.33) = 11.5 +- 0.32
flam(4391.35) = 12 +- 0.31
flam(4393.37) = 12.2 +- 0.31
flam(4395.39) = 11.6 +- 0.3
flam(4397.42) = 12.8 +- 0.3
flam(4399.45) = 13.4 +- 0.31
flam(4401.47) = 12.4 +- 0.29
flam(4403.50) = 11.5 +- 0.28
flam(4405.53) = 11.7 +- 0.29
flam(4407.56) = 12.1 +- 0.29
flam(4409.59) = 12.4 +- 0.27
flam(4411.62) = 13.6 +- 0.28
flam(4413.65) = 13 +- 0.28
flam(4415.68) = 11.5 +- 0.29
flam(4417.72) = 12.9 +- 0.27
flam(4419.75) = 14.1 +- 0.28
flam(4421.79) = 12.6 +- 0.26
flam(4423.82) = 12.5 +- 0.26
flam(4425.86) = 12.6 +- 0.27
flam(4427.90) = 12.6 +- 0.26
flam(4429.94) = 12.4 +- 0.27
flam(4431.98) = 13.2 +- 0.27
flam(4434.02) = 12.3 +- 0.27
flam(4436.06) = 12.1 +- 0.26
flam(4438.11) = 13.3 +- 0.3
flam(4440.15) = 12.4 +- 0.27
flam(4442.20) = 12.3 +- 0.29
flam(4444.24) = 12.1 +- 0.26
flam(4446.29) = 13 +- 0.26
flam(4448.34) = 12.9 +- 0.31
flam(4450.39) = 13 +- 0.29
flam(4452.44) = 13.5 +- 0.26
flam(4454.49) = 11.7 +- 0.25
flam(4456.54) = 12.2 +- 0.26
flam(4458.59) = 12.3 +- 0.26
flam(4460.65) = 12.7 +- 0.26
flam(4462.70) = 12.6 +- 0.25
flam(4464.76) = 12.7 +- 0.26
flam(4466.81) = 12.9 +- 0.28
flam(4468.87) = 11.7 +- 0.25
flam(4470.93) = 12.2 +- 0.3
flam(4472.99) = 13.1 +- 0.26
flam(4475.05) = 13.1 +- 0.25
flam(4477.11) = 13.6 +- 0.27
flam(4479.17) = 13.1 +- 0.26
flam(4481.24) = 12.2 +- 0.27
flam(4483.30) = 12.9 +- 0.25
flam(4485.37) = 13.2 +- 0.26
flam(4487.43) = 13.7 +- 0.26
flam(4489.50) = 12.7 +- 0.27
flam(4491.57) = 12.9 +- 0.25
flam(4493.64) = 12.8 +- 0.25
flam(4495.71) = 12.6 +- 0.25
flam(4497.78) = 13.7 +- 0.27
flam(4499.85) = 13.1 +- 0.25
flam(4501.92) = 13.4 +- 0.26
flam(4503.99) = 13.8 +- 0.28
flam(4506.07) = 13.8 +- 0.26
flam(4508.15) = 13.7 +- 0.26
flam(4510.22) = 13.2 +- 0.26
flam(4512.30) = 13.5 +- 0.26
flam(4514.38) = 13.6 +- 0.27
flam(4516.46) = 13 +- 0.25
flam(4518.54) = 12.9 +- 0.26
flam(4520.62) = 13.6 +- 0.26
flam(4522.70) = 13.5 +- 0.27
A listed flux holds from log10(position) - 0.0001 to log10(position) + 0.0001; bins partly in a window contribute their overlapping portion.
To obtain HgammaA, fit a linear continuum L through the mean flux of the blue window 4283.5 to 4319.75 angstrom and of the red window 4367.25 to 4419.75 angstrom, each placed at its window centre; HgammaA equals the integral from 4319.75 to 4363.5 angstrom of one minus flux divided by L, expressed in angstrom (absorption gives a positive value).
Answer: -1.2 angstrom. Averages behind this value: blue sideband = 10.6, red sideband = 12.3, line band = 11.7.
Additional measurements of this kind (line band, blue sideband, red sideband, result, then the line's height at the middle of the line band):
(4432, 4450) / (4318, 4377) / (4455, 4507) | 0.0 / 12.6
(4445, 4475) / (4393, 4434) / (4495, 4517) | 0.9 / 13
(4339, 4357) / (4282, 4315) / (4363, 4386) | 0.7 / 11.7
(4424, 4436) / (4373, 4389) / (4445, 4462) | -0.2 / 12.4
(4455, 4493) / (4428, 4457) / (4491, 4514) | 0.7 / 13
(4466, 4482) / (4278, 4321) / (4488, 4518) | 0.2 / 12.9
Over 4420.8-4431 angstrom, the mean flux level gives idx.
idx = 12.5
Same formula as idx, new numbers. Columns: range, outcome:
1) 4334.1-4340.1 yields 10.5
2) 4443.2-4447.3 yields 12.6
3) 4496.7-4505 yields 13.5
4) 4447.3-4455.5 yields 12.8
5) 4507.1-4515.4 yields 13.5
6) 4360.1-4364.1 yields 12.8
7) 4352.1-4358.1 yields 12.2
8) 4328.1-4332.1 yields 12.8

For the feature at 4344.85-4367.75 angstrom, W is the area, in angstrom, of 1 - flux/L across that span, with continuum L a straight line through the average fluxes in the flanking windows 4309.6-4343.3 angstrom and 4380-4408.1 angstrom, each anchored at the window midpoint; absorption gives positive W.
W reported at -2.1 angstrom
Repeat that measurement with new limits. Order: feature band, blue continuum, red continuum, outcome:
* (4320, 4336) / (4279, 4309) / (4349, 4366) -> -0.4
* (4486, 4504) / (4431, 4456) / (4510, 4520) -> -0.1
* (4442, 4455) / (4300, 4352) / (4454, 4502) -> -0.3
